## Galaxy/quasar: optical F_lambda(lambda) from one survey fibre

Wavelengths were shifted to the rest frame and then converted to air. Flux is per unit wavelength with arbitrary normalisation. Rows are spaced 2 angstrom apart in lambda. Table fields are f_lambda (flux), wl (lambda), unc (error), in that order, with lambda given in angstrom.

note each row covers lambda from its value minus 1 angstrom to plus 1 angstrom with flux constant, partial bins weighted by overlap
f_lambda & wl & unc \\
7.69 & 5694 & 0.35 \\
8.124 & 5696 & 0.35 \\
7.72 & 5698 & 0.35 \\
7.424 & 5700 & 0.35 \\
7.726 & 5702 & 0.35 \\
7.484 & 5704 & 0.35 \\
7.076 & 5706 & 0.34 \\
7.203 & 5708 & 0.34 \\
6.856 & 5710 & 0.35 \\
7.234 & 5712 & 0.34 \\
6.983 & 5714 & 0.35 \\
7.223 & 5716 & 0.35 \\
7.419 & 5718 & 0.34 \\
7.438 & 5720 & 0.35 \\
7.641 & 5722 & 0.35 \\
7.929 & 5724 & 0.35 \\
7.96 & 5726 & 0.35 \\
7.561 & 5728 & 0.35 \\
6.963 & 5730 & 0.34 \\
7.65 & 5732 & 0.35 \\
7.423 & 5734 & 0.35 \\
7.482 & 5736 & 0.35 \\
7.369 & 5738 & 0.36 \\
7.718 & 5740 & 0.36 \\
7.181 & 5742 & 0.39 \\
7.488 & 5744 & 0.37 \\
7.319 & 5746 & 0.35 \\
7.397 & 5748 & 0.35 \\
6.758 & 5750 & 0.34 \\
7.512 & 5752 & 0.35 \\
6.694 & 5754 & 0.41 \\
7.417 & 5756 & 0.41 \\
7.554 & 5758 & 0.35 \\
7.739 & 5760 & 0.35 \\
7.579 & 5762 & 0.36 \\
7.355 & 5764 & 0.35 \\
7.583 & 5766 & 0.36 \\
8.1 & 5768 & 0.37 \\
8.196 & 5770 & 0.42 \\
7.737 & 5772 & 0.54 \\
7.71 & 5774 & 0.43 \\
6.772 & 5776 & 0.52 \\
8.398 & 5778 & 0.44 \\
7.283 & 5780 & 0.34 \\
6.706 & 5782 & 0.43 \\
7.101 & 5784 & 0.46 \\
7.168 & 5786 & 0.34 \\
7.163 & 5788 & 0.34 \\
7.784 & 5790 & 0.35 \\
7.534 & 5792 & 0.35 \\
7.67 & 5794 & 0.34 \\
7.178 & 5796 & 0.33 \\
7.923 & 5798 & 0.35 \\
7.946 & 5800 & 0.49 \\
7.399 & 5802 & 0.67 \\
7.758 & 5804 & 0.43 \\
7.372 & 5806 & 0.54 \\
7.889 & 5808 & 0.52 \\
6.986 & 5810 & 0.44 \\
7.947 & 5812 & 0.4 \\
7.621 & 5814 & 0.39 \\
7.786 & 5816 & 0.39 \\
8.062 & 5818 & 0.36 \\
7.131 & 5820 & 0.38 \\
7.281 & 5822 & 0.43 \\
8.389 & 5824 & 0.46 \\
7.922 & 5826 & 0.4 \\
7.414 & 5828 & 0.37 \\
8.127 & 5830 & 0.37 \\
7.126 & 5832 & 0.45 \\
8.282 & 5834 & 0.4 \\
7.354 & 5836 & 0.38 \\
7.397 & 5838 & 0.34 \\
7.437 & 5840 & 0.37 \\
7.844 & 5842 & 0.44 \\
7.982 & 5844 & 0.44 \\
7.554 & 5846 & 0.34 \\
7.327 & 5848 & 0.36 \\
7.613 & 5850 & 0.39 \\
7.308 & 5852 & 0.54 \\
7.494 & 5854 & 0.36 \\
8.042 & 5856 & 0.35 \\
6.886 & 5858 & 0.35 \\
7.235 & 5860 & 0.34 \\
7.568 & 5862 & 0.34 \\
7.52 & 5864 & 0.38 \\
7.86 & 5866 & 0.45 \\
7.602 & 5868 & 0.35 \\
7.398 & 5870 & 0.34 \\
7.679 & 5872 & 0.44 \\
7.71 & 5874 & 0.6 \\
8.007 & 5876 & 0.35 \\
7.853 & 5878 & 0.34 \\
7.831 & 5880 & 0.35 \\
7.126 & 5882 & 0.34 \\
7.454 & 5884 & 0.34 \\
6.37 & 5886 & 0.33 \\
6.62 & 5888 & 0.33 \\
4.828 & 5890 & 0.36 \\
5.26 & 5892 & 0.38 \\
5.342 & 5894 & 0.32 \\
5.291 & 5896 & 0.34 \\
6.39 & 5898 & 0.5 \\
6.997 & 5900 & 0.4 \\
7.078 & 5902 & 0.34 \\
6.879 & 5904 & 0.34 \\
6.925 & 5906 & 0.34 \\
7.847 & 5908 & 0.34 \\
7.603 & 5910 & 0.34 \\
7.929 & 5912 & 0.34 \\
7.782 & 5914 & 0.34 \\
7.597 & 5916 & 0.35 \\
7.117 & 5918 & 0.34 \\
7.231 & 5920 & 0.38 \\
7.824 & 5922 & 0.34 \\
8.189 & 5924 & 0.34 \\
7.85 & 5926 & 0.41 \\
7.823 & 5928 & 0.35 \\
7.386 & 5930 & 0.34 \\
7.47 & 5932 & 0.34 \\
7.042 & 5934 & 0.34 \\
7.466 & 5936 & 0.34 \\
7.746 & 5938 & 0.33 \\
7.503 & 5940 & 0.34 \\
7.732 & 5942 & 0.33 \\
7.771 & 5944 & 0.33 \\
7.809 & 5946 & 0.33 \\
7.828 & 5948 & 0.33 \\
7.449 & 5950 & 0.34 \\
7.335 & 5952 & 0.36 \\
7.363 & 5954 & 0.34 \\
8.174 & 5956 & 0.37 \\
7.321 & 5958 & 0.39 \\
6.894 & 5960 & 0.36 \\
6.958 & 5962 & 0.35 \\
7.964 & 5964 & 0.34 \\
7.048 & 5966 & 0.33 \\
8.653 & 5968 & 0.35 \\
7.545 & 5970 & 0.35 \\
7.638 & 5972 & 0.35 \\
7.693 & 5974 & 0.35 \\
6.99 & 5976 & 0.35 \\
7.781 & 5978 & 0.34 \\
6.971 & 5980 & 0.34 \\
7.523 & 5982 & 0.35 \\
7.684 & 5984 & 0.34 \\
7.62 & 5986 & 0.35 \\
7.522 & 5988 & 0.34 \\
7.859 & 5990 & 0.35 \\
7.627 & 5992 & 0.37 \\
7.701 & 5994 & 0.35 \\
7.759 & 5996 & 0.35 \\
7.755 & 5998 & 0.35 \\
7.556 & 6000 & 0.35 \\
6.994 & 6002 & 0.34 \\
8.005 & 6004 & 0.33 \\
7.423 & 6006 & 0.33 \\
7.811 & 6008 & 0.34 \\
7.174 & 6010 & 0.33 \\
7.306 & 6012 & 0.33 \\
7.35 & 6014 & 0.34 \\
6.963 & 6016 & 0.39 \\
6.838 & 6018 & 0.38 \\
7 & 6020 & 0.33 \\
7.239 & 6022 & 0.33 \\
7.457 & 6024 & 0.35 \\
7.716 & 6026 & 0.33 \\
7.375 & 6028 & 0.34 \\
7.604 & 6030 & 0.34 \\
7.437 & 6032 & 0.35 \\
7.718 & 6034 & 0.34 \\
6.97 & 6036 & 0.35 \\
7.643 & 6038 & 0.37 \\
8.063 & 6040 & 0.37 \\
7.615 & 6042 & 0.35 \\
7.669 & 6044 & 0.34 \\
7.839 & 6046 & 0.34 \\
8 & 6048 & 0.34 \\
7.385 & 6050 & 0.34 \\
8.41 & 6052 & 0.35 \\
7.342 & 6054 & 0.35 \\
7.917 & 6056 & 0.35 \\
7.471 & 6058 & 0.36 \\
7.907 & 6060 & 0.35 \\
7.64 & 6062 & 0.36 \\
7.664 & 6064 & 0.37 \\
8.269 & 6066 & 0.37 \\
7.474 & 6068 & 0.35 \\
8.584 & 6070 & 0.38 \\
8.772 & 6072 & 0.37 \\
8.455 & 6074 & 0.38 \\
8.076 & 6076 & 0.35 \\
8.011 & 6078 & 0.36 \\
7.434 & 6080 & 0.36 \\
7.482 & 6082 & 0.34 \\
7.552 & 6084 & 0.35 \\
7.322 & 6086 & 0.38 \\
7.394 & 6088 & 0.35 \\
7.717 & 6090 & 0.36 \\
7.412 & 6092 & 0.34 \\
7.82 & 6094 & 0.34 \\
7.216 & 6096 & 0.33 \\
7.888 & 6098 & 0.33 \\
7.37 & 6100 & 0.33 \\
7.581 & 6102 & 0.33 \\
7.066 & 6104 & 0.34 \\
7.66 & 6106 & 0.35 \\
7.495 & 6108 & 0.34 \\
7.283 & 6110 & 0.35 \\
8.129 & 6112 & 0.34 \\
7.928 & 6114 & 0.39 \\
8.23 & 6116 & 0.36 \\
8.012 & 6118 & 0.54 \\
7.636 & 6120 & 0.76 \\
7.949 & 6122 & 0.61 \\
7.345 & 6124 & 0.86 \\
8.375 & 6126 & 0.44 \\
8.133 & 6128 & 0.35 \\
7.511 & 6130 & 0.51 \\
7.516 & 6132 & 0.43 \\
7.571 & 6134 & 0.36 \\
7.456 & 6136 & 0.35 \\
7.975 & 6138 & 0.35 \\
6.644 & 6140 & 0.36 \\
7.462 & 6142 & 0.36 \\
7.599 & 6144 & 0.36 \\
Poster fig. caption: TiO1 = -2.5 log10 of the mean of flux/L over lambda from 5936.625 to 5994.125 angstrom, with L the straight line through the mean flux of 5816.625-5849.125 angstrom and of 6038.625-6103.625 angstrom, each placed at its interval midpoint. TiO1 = 0.021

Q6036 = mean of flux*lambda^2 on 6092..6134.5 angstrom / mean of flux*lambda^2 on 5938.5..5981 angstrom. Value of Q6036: 1.07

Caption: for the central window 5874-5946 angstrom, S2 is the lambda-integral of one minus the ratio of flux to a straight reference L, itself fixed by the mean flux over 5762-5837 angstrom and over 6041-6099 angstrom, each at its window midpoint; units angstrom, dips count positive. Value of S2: 4.5 angstrom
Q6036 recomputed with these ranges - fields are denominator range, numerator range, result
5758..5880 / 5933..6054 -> 1.05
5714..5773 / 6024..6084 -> 1.15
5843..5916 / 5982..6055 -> 1.10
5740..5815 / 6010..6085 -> 1.12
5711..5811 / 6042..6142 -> 1.16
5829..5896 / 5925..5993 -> 1.07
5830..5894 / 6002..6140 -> 1.12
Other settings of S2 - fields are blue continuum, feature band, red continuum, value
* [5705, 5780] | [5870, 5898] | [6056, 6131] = 3.1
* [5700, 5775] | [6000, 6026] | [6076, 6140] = 0.9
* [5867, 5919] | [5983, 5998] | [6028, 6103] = -0.5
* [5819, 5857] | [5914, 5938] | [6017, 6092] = 0.3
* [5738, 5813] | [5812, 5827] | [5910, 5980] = -0.5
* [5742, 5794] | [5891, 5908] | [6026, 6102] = 2.7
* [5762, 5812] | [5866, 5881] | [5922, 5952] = -0.3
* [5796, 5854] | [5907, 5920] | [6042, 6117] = 0.1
